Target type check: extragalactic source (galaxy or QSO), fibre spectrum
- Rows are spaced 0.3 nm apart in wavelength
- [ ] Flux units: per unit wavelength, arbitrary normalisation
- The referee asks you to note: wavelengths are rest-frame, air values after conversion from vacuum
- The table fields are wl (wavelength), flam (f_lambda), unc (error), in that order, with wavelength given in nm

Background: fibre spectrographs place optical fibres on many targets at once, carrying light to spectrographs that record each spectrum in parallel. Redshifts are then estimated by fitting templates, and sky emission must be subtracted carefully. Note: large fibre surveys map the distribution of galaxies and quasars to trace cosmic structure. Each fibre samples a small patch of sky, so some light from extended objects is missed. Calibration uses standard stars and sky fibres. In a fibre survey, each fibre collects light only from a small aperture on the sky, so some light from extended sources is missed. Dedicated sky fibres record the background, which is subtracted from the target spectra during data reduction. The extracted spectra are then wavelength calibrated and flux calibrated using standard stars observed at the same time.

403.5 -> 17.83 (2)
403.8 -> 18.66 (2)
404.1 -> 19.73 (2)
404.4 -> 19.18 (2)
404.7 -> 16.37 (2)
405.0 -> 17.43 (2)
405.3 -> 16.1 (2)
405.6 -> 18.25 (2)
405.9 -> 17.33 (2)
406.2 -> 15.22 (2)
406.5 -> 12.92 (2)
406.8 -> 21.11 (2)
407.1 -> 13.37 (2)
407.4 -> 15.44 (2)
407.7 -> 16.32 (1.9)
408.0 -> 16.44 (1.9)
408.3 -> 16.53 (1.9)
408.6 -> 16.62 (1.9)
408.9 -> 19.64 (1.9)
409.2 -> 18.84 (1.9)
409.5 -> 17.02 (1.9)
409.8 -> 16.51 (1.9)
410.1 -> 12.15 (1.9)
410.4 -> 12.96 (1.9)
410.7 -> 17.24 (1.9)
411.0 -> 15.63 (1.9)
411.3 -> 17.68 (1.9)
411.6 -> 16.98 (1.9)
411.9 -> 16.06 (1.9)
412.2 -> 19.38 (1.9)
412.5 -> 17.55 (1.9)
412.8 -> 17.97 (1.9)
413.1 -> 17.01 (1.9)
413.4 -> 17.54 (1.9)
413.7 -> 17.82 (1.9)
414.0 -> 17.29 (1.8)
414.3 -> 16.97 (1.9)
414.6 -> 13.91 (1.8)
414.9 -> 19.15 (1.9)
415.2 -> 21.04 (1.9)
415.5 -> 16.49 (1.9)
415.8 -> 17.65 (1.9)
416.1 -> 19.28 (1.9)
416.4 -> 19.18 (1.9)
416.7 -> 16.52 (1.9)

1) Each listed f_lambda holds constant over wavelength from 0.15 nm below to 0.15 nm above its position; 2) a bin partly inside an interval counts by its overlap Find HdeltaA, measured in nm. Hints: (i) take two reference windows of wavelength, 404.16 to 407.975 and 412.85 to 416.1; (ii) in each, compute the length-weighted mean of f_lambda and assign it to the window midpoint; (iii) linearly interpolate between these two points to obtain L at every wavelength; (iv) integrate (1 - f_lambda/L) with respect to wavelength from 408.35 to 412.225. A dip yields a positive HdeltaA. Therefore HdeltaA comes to 0.122 nm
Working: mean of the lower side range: 16.7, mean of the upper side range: 17.6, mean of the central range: 16.6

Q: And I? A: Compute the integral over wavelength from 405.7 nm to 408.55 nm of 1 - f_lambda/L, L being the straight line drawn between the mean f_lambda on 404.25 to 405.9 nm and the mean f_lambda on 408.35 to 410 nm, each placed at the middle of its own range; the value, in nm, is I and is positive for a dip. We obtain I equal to 0.22 nm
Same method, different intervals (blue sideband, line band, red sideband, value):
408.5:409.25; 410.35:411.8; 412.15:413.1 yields 0.15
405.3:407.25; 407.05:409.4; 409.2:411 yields -0.13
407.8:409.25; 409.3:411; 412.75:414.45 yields 0.21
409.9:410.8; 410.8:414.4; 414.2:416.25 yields -0.36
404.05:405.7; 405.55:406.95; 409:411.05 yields 0.03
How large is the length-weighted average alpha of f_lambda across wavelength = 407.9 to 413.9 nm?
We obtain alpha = 16.9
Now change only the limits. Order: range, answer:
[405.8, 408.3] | 16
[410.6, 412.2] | 17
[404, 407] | 17.3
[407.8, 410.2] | 16.8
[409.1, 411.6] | 16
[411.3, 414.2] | 17.5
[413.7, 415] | 16.9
